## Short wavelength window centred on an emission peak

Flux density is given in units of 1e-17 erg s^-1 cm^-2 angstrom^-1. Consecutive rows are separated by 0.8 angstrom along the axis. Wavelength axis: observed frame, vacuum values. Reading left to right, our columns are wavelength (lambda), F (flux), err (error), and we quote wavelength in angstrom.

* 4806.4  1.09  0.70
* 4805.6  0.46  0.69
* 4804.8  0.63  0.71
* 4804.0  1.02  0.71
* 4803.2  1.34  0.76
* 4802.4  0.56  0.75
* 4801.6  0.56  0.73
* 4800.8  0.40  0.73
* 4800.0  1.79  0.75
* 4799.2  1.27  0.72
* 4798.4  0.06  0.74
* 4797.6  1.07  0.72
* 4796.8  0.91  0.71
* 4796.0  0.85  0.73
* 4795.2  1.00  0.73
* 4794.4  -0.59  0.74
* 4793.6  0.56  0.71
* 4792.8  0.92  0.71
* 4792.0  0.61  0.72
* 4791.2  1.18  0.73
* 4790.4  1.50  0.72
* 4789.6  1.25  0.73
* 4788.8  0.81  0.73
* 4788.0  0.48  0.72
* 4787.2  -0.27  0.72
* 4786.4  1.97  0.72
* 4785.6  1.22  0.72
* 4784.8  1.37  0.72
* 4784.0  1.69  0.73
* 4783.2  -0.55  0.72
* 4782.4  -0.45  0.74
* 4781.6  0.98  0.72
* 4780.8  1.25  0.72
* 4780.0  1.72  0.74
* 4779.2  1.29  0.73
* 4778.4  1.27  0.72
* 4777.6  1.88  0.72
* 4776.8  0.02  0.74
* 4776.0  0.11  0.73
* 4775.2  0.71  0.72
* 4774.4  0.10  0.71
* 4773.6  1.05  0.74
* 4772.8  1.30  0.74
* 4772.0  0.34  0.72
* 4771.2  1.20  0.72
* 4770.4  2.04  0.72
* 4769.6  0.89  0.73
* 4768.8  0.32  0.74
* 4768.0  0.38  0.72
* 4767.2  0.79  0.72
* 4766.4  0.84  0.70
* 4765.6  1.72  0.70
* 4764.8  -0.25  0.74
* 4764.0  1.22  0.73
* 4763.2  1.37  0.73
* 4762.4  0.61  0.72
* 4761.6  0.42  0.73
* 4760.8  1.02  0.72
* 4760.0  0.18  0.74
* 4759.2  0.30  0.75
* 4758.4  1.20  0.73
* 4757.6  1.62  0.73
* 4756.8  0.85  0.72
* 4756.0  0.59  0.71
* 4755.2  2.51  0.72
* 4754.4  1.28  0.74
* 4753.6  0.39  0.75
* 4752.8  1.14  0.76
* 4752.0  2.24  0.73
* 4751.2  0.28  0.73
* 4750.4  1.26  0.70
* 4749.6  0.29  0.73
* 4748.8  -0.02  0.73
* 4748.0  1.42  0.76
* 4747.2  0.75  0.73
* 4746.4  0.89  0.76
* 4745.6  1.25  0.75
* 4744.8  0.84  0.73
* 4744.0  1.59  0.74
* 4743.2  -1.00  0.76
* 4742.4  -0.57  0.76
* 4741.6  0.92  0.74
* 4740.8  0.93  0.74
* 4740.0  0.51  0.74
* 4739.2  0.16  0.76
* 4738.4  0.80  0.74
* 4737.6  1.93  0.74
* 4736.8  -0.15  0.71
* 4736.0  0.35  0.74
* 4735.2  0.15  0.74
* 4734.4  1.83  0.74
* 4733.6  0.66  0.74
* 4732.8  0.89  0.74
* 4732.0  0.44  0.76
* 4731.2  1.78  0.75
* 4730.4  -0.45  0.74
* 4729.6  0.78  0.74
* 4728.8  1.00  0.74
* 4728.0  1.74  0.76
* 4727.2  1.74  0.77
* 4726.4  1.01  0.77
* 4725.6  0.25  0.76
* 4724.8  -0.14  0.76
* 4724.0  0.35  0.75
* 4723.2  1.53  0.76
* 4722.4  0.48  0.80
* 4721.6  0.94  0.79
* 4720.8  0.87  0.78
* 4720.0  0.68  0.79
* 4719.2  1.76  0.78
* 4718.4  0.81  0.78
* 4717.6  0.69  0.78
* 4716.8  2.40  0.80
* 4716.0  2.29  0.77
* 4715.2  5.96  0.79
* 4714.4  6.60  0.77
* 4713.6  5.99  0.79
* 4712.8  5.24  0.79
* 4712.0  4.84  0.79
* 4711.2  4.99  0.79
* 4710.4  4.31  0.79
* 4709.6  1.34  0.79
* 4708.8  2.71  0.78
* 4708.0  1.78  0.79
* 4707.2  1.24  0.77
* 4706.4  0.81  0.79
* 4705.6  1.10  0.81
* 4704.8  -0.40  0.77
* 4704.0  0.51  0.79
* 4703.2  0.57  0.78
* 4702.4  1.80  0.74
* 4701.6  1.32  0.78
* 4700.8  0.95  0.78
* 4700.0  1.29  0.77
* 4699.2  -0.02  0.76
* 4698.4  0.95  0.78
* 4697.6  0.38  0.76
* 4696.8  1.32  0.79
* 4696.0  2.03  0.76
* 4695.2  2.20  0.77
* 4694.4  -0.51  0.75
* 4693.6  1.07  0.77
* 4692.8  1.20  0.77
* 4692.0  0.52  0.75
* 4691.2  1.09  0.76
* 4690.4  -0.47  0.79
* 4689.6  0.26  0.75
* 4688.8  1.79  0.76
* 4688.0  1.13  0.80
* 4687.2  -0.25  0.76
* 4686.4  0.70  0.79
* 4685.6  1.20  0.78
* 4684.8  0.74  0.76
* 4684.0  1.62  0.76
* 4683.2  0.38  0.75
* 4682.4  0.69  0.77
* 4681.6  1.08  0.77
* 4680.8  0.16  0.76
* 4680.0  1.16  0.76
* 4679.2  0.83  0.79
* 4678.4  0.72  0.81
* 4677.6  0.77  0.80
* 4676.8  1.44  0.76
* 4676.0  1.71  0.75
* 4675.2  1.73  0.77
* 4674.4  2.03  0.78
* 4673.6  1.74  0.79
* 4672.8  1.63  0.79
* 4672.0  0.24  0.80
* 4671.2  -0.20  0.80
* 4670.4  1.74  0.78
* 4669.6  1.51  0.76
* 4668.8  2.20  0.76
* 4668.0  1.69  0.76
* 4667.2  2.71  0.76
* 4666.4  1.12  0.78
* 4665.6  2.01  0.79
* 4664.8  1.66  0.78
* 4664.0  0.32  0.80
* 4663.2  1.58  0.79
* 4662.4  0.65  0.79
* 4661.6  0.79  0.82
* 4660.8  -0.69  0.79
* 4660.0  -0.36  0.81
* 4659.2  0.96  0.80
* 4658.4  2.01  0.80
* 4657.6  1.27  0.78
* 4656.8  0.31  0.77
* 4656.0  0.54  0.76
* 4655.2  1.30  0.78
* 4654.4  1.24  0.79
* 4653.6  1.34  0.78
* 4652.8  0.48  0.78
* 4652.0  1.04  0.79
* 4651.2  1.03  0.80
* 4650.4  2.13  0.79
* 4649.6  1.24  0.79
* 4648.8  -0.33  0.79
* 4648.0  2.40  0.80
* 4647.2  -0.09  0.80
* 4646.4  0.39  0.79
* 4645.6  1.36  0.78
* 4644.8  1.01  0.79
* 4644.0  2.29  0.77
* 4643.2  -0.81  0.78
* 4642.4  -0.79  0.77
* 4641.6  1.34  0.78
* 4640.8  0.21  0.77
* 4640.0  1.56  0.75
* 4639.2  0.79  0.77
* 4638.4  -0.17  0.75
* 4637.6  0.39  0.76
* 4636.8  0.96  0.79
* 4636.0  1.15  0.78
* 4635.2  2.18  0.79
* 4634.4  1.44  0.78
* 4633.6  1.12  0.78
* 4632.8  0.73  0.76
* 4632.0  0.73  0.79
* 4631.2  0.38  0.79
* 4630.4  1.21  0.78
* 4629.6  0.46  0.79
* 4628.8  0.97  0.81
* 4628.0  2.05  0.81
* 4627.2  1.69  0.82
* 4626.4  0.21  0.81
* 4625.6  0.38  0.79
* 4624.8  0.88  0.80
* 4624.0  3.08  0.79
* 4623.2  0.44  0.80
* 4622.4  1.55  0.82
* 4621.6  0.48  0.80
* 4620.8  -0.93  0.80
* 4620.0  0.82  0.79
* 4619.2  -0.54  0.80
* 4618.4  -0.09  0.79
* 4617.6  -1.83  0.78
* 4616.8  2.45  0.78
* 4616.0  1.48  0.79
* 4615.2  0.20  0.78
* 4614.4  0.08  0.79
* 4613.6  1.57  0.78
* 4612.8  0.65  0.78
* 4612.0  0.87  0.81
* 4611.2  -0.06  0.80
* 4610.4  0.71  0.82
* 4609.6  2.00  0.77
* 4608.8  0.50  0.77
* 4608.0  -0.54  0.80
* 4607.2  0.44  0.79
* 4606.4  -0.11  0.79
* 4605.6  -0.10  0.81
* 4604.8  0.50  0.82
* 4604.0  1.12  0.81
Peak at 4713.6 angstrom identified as [O II]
